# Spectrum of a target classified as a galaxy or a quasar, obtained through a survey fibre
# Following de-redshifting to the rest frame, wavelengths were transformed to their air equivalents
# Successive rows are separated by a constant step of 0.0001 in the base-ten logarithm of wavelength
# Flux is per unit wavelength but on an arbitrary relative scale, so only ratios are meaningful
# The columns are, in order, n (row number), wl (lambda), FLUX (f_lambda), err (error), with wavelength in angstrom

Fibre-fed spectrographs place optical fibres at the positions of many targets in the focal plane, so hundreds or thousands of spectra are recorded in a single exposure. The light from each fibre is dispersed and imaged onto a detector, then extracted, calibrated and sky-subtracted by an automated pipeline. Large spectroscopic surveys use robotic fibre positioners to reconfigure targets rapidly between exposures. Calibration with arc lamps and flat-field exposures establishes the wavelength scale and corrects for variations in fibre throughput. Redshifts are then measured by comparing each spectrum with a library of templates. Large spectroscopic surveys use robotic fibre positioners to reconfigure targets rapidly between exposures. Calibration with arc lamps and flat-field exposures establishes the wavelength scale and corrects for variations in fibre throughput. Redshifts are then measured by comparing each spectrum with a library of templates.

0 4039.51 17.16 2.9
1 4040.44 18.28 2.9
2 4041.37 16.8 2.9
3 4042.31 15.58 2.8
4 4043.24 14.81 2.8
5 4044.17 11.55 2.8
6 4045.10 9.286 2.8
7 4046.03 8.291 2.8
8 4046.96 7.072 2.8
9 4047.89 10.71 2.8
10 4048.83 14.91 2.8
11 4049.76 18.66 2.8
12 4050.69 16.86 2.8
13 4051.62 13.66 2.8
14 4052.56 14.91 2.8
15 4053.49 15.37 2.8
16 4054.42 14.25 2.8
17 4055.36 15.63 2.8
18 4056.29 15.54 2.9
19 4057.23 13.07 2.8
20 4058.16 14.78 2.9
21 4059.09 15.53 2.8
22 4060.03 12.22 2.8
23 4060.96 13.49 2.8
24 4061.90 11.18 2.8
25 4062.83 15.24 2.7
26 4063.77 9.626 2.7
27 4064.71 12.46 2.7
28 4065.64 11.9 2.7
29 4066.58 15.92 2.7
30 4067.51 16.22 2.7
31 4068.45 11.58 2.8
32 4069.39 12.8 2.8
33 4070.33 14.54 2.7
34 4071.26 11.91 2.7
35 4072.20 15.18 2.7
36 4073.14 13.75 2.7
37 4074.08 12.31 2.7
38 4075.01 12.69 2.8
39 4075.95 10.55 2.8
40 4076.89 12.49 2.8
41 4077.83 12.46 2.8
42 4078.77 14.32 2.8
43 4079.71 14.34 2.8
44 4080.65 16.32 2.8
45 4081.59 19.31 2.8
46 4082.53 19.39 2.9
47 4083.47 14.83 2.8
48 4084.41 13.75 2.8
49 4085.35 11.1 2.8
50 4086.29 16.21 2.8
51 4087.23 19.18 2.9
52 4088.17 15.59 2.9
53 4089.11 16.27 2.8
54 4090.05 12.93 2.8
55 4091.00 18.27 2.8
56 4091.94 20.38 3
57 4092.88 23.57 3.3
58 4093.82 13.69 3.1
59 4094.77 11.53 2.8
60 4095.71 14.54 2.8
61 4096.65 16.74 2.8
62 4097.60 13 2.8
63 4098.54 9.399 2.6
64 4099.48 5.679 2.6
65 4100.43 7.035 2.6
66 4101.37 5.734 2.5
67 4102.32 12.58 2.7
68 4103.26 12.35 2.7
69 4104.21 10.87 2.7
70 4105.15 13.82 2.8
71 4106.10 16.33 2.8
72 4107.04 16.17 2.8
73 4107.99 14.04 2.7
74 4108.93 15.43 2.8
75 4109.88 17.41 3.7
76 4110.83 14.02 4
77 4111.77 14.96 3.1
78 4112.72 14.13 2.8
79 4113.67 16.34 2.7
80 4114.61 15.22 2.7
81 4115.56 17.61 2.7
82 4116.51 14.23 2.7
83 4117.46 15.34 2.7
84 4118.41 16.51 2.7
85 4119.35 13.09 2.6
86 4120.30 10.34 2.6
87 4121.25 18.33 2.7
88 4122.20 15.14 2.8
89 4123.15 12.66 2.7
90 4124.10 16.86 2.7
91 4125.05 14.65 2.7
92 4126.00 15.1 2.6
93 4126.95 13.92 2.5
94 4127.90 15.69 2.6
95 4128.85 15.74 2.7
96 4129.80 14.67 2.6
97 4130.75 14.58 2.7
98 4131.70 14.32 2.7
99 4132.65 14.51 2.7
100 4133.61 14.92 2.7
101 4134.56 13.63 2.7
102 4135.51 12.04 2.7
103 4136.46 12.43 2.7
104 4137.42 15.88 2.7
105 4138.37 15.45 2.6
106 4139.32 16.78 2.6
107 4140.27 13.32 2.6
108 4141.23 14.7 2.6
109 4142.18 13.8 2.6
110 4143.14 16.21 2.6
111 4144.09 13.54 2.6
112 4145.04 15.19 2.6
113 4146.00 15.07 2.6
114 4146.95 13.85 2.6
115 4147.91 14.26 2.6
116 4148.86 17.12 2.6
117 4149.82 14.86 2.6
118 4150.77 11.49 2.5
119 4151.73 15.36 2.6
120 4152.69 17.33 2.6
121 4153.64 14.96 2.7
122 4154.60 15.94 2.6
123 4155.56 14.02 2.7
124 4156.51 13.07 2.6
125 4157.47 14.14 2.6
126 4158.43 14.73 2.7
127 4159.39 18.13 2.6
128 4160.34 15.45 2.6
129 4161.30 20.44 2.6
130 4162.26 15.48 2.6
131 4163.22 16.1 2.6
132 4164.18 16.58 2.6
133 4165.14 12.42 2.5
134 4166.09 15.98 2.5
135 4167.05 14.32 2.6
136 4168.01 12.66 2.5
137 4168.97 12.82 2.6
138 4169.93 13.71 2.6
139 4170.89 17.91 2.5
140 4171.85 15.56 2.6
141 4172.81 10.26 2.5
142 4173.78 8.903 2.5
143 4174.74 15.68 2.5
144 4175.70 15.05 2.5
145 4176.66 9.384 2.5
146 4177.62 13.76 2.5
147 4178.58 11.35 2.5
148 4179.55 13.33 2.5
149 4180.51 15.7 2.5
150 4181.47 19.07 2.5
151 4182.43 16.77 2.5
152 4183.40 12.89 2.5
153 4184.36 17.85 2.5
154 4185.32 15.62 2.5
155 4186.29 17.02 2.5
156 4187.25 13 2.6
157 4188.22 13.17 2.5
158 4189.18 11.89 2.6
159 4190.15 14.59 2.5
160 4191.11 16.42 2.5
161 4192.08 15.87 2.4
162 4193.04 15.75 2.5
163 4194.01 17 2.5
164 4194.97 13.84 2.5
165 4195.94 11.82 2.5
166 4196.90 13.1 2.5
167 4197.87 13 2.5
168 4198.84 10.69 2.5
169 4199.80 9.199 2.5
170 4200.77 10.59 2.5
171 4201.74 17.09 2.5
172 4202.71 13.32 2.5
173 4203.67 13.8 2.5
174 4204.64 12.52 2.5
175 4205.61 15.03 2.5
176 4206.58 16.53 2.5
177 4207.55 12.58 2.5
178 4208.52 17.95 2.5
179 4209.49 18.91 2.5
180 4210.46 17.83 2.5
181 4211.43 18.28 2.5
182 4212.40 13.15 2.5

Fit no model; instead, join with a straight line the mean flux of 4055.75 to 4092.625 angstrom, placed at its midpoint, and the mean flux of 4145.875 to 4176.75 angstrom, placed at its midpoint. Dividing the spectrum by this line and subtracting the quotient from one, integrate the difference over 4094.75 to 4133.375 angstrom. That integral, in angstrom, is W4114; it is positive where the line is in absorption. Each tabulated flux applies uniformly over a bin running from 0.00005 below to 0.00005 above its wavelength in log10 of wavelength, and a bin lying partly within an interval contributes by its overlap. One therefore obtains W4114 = 1.6 angstrom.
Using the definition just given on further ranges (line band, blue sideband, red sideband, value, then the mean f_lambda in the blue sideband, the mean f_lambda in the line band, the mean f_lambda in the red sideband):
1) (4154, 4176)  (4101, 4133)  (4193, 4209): -1.10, 14.5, 14.7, 13.7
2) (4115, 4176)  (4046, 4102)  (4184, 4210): -2.59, 13.9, 14.8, 14.4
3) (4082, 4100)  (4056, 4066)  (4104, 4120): -1.01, 13.2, 15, 15.1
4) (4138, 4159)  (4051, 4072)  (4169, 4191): -1.04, 13.8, 14.8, 14.2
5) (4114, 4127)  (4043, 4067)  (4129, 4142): -0.69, 13.3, 15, 14.4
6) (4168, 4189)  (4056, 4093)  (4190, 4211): 0.42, 14.5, 14.2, 14.4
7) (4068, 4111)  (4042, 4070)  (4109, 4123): 0.95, 13.4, 14.1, 15.1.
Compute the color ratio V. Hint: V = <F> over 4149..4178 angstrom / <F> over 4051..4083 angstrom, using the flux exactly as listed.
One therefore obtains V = 1.0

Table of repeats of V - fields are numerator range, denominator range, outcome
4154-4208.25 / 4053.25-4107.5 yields 1.03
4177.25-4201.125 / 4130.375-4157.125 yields 0.97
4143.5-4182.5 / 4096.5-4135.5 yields 1.05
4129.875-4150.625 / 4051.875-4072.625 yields 1.06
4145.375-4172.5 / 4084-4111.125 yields 1.07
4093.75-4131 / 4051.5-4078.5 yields 1.03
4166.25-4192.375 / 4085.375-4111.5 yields 1.01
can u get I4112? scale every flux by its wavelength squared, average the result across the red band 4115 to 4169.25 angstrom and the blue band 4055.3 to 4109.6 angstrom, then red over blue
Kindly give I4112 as 1.10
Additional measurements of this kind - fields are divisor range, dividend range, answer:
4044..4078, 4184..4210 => 1.16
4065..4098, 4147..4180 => 1.01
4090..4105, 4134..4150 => 1.15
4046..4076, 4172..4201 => 1.08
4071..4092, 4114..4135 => 1.02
